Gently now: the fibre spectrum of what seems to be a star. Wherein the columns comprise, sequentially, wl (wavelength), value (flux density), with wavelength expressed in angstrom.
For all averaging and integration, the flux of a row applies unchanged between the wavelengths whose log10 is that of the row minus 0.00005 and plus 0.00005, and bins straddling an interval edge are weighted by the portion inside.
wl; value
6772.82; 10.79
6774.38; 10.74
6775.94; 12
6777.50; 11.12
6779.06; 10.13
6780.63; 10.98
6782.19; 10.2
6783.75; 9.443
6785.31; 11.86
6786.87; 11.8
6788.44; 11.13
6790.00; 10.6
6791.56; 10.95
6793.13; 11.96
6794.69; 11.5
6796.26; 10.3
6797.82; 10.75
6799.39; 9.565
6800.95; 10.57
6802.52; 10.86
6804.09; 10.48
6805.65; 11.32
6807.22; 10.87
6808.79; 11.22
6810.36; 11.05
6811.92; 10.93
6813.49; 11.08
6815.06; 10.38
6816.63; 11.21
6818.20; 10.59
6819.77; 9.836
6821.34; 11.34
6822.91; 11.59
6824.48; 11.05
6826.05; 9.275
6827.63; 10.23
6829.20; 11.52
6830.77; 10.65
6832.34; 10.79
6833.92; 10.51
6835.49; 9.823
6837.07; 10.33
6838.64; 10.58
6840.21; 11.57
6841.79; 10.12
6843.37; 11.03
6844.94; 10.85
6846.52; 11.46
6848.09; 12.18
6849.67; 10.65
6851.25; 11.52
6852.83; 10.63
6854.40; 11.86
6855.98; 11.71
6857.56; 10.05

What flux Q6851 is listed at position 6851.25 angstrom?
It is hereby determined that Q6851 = 11.52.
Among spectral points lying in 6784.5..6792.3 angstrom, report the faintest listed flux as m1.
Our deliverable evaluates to 10.6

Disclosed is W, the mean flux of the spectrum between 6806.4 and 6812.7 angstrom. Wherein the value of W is 11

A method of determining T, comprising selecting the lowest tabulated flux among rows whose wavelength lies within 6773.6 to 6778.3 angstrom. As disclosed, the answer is 10.74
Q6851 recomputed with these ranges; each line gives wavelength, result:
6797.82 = 10.75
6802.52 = 10.86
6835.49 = 9.823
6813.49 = 11.08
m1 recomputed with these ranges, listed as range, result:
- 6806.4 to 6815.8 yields 10.38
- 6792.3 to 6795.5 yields 11.5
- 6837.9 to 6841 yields 10.58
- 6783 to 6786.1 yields 9.443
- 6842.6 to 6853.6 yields 10.63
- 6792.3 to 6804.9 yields 9.565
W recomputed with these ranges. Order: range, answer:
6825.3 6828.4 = 9.73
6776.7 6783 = 10.6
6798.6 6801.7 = 10.1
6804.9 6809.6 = 11.1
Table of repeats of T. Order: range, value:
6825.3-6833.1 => 9.275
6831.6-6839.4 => 9.823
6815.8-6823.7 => 9.836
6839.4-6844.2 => 10.12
